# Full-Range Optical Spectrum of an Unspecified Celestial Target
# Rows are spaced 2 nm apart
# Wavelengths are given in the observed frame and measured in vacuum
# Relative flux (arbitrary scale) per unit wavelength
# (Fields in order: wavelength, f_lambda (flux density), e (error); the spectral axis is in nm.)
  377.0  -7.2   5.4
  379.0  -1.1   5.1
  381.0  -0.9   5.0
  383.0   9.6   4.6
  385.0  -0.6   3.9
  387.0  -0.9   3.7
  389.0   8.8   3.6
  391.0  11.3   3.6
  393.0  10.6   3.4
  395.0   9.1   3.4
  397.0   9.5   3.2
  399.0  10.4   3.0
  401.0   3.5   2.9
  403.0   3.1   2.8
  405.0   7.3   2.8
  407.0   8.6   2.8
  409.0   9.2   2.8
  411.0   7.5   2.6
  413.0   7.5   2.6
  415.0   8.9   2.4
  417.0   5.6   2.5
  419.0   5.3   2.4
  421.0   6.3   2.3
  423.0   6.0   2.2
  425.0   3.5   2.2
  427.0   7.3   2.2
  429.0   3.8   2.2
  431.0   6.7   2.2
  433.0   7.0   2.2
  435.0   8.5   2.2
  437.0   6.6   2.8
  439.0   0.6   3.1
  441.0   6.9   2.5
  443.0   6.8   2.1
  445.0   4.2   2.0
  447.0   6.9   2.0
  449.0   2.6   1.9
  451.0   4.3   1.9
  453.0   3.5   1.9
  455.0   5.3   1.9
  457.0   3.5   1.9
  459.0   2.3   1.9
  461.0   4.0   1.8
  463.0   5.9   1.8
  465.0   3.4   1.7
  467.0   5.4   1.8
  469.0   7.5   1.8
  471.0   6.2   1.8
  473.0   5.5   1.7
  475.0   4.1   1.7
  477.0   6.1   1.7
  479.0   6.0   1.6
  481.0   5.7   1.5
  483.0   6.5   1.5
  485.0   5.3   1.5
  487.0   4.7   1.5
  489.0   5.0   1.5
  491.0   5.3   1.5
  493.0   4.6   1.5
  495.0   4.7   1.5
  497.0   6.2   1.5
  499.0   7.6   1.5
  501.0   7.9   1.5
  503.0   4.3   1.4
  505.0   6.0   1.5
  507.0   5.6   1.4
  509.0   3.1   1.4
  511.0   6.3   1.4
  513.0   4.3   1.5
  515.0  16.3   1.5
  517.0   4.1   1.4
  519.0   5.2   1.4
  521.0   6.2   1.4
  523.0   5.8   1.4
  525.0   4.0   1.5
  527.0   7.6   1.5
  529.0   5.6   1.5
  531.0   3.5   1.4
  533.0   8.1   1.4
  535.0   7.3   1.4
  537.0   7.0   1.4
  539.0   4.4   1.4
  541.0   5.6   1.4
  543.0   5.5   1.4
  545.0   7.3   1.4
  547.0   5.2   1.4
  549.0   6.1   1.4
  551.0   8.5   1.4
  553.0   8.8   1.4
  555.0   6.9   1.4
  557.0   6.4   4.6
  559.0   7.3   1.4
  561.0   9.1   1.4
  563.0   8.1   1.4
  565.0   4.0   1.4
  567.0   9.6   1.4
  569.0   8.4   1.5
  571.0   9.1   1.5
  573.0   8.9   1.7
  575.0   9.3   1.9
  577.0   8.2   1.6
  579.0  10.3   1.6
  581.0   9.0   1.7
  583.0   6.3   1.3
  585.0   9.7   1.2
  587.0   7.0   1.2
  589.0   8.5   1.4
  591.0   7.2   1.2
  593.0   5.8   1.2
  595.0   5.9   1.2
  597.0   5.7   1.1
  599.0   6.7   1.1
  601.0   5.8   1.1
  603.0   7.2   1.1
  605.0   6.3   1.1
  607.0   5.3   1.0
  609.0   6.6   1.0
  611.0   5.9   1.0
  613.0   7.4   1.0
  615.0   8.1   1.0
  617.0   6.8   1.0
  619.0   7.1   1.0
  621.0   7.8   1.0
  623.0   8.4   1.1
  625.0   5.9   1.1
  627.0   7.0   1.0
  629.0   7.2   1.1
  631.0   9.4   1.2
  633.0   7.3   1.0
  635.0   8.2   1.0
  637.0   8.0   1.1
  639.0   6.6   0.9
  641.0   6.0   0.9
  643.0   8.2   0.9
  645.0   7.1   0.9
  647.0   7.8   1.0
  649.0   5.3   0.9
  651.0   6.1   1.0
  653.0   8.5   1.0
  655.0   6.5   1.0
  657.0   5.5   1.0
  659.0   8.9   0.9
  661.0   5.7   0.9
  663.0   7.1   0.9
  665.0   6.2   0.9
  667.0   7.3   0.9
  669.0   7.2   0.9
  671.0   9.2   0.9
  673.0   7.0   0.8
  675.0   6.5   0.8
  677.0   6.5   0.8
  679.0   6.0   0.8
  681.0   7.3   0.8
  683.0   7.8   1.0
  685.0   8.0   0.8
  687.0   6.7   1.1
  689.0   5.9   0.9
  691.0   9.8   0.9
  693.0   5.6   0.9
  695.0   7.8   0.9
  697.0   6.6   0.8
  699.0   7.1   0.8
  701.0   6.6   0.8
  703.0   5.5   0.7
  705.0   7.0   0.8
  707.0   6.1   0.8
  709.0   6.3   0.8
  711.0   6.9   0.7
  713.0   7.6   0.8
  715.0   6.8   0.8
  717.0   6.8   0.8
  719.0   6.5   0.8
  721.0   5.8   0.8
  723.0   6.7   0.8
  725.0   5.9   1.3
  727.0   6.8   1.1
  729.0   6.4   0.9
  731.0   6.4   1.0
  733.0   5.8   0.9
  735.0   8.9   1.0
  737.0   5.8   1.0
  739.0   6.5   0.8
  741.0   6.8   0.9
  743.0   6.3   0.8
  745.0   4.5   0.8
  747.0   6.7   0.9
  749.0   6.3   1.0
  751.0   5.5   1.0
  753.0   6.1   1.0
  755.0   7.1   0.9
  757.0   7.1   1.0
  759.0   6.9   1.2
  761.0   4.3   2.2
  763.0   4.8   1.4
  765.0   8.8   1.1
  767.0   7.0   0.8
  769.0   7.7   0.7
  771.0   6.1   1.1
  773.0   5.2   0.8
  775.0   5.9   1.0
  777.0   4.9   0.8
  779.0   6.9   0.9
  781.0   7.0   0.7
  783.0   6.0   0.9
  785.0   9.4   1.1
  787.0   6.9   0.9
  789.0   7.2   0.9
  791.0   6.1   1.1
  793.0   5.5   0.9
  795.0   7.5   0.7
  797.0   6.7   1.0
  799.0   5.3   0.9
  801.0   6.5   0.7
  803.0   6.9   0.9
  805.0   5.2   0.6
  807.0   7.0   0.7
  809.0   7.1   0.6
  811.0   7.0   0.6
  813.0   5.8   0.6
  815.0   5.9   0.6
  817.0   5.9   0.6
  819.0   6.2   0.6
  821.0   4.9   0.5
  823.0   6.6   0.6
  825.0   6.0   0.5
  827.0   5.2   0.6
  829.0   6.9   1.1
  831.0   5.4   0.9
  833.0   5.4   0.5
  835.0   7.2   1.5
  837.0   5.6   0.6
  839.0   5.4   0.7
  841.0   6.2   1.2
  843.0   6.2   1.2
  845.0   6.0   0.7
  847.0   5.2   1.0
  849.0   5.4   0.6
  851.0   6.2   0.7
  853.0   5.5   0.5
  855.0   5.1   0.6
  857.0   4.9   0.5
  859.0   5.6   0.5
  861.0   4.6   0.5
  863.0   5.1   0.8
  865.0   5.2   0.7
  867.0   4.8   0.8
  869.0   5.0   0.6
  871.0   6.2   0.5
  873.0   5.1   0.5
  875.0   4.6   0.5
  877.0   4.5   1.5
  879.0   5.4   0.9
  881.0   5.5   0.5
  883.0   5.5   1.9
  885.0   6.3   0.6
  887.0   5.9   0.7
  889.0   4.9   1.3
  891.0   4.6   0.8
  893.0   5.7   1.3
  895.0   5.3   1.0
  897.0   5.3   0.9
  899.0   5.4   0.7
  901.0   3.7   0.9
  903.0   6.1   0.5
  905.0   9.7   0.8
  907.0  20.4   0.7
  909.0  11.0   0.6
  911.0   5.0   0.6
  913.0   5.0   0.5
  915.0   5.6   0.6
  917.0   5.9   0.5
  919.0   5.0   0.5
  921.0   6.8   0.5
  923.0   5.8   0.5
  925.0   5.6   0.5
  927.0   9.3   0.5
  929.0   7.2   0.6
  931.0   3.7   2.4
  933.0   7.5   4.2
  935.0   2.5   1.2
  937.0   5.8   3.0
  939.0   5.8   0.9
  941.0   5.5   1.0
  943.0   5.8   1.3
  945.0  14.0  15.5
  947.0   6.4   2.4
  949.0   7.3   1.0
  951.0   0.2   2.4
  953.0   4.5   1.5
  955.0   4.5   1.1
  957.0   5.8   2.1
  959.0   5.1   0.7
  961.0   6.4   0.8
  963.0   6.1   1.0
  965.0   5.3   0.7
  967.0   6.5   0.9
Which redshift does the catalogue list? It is 0.38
